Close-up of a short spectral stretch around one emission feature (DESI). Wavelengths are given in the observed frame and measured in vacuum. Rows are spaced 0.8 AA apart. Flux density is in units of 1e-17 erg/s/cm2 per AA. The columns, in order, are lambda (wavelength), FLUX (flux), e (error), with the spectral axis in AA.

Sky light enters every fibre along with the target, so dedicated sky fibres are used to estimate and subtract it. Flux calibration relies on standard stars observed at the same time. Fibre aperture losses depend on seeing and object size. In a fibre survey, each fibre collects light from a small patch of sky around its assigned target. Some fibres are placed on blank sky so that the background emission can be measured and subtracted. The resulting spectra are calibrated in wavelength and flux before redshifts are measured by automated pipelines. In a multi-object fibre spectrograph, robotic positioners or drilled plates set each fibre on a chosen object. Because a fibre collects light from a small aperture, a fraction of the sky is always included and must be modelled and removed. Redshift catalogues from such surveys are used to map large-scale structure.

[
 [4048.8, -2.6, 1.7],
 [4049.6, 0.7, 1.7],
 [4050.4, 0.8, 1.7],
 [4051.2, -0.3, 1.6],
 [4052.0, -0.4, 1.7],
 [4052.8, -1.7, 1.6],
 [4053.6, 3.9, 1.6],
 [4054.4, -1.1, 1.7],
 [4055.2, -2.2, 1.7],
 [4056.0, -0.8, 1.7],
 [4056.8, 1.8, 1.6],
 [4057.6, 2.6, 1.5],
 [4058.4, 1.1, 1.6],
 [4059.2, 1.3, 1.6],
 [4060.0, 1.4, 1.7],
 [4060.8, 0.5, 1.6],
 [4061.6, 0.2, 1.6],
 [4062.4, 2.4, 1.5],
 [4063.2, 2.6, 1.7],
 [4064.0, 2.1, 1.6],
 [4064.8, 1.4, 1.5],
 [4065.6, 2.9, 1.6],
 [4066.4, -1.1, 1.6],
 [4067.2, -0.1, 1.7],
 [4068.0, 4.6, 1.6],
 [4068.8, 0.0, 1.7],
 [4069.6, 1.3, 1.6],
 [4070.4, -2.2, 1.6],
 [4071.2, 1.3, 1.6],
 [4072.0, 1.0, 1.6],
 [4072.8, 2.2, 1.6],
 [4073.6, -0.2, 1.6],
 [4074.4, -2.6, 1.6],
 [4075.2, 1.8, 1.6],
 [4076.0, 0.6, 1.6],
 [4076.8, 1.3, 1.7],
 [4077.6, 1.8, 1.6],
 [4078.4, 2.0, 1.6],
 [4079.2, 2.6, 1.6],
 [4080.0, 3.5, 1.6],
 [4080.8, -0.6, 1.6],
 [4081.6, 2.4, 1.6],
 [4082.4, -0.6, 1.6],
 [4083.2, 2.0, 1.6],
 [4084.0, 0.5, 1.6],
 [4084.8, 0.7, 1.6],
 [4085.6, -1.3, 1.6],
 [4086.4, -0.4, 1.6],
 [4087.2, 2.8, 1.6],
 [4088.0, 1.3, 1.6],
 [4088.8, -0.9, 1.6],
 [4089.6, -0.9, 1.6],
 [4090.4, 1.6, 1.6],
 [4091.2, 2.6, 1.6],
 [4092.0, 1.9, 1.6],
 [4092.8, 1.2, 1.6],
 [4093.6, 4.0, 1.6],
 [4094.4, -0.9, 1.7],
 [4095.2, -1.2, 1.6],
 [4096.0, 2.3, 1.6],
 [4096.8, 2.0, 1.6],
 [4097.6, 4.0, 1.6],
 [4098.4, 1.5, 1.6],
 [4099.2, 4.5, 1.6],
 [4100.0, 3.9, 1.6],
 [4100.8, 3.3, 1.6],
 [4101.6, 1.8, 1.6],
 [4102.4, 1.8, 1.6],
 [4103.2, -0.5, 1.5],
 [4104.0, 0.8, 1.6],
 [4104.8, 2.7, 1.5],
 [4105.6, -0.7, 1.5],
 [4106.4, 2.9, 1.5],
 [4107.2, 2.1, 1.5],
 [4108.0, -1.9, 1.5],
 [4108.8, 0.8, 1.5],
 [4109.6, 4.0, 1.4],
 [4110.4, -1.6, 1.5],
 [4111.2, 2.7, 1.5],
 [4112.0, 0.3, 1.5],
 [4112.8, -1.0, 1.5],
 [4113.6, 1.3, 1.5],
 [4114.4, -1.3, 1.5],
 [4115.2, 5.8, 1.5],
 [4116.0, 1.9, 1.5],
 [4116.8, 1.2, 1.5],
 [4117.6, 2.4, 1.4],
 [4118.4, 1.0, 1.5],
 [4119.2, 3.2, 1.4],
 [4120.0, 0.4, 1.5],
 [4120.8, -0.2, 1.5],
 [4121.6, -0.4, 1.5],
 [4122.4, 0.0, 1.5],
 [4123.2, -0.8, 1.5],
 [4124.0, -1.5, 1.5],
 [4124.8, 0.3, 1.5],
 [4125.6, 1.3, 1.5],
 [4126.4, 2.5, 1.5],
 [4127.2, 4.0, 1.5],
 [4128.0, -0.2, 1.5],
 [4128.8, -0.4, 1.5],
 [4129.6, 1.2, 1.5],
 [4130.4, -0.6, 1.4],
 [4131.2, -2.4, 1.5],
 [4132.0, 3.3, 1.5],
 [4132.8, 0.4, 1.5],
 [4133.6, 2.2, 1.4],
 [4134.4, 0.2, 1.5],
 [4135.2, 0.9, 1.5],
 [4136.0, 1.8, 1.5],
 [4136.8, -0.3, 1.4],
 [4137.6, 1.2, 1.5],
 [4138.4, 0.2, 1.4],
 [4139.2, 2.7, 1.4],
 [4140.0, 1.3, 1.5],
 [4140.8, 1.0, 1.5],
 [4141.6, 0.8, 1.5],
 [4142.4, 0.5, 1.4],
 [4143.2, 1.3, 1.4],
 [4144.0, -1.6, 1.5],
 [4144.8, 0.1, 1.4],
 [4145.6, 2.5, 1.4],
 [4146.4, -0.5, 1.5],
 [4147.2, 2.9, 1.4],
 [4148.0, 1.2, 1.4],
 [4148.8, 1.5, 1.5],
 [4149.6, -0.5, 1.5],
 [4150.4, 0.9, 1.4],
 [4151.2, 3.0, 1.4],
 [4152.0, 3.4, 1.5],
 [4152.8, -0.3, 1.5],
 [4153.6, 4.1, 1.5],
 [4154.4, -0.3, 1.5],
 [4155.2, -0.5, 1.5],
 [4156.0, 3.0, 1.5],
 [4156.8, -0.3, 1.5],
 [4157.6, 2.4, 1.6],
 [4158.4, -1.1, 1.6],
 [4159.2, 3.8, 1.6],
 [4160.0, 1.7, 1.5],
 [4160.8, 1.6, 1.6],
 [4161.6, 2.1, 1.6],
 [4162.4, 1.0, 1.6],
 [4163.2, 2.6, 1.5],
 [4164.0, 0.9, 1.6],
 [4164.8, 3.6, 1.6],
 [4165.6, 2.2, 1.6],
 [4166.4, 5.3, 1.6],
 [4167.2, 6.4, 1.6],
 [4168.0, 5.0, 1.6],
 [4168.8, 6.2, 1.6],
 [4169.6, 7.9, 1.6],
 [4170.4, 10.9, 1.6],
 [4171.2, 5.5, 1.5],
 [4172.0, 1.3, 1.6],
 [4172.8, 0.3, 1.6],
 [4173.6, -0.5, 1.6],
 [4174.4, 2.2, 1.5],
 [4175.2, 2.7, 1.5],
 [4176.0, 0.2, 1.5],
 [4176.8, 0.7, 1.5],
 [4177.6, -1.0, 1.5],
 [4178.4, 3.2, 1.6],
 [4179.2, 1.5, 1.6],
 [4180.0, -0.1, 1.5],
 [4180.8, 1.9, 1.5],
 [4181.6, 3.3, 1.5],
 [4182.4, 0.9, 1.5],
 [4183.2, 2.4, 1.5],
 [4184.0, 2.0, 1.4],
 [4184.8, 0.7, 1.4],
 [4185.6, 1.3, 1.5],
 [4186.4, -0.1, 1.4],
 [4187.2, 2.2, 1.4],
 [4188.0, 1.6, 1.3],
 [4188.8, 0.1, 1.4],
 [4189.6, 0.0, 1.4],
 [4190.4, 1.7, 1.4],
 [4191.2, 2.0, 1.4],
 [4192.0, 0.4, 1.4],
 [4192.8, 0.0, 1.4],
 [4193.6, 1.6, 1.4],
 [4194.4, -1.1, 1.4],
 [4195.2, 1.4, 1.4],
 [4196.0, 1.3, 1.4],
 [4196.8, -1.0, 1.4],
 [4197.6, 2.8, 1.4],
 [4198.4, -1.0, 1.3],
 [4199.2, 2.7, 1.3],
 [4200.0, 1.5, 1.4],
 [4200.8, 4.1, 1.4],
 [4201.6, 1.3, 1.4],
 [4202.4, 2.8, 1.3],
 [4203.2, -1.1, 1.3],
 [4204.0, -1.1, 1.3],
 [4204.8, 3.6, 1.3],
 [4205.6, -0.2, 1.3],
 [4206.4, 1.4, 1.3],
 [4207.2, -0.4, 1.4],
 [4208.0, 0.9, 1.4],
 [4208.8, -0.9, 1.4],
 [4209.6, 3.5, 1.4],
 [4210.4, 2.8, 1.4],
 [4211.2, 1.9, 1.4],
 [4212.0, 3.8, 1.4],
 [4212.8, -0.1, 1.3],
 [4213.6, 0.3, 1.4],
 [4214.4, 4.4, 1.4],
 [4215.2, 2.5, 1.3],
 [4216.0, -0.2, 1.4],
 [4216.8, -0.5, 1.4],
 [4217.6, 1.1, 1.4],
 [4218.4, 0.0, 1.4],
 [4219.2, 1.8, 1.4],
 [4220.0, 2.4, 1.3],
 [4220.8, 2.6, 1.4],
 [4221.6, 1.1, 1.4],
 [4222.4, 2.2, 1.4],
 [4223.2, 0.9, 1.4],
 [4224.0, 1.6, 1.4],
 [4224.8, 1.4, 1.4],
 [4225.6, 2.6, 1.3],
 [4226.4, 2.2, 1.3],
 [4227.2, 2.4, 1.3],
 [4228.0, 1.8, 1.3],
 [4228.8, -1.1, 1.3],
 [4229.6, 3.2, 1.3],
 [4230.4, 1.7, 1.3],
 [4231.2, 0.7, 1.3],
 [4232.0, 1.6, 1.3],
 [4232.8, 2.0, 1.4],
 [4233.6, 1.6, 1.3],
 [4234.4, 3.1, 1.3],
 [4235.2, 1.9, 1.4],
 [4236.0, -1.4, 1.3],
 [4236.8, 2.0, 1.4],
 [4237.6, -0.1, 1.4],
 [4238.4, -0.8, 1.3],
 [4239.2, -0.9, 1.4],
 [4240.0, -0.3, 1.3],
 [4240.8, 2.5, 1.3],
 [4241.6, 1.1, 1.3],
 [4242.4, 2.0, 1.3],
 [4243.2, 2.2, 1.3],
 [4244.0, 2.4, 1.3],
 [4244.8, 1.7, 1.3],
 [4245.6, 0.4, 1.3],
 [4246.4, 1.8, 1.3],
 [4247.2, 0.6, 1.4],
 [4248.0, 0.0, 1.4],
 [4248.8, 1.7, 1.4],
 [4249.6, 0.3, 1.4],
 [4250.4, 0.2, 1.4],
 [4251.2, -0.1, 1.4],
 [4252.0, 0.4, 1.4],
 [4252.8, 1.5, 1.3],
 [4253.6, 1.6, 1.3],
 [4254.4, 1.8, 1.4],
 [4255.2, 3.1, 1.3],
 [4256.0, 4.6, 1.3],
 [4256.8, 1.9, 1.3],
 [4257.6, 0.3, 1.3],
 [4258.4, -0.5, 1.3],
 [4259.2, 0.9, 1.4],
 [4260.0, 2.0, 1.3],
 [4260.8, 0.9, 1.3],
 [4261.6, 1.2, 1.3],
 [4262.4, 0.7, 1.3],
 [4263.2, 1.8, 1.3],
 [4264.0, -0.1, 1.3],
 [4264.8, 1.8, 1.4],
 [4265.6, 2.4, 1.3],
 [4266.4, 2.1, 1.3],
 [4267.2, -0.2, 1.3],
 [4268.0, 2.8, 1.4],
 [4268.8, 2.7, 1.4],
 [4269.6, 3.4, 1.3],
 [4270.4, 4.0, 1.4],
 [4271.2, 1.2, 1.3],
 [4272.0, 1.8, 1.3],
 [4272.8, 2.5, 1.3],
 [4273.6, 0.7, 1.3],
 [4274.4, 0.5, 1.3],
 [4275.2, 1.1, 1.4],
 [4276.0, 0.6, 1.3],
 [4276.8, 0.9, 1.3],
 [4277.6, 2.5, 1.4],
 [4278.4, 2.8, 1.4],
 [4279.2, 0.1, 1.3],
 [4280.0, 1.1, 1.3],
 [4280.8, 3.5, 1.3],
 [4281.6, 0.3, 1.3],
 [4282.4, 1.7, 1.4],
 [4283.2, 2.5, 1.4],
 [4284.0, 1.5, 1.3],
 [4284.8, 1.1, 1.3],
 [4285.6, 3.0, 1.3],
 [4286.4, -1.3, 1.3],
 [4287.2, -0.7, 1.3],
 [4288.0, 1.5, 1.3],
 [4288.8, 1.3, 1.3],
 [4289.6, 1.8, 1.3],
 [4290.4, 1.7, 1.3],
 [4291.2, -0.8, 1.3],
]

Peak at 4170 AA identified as [O II] 3727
